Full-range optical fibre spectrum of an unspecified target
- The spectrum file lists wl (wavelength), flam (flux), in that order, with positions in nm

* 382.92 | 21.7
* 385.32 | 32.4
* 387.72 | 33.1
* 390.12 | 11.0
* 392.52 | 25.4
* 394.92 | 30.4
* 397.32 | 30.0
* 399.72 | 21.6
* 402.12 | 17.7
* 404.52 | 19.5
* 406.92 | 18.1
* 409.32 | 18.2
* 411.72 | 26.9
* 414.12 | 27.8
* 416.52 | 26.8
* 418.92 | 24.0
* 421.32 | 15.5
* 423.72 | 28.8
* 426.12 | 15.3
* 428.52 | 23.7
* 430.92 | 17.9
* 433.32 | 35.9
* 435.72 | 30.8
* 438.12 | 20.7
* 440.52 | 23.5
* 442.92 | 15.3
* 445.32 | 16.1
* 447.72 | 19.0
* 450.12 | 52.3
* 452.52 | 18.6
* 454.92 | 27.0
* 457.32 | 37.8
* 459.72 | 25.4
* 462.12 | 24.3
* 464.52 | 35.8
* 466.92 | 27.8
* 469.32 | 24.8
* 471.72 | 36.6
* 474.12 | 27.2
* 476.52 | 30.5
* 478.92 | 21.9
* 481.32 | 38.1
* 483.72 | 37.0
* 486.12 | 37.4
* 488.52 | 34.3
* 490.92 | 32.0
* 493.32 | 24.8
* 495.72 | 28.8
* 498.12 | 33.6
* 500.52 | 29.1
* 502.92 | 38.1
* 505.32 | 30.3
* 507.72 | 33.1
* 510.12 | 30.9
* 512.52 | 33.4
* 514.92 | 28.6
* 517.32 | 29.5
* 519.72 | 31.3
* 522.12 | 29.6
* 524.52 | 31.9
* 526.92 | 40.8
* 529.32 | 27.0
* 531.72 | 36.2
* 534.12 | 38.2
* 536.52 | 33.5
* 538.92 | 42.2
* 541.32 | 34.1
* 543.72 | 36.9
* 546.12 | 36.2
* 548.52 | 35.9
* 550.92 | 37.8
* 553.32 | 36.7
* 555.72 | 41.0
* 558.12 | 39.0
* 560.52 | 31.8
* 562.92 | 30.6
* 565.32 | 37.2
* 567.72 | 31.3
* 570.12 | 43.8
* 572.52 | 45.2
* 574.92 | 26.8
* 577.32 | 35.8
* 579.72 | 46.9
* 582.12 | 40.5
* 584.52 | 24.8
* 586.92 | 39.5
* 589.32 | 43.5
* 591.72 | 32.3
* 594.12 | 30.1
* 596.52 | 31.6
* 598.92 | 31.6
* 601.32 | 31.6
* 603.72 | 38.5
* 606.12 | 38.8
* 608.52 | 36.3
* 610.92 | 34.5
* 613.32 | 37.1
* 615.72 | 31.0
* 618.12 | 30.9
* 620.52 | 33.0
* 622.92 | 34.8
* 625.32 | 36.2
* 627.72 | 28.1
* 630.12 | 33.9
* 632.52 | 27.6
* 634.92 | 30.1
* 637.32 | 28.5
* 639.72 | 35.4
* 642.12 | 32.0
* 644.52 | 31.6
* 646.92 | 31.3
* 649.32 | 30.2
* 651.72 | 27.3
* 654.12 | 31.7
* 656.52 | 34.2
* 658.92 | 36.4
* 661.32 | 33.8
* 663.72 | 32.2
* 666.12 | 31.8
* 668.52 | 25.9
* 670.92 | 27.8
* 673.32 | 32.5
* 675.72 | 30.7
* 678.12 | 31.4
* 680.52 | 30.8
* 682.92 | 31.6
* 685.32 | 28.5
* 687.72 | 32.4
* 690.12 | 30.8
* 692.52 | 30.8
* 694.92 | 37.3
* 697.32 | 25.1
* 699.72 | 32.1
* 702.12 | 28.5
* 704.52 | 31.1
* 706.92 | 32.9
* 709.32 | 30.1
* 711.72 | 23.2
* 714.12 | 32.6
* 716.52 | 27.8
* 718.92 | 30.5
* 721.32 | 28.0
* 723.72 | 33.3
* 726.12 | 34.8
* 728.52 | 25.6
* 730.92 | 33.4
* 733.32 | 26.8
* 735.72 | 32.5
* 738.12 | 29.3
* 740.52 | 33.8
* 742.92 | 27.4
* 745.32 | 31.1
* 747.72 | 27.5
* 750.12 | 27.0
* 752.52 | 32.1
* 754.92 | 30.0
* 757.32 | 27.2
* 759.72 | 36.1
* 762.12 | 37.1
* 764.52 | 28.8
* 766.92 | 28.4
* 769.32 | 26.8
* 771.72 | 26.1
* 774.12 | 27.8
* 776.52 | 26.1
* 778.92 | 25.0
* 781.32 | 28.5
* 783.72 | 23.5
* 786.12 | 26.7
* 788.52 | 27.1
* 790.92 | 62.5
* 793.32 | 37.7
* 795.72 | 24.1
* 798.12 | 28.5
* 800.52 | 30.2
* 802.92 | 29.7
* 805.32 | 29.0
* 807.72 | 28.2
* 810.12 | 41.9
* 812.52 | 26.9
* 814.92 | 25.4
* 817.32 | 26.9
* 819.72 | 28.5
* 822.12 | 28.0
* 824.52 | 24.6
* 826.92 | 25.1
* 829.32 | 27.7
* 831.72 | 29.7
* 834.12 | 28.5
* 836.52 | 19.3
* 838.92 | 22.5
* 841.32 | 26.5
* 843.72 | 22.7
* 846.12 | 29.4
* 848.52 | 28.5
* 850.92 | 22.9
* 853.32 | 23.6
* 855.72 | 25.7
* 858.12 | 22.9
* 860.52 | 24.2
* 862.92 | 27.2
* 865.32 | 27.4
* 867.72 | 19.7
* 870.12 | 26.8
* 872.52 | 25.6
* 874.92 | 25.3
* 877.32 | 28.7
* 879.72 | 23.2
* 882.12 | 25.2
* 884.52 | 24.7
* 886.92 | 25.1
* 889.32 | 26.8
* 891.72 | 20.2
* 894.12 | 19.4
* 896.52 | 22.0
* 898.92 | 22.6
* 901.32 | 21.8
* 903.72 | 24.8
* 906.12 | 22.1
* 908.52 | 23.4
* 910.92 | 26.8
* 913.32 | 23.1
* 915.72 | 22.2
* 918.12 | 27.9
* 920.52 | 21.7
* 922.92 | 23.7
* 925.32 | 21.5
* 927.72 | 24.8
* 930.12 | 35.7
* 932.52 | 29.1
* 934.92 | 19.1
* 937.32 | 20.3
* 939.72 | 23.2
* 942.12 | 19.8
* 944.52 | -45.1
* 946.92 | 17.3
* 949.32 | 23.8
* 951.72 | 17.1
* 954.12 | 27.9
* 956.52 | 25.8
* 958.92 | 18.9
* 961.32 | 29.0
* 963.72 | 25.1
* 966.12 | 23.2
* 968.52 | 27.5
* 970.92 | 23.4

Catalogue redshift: 0.20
